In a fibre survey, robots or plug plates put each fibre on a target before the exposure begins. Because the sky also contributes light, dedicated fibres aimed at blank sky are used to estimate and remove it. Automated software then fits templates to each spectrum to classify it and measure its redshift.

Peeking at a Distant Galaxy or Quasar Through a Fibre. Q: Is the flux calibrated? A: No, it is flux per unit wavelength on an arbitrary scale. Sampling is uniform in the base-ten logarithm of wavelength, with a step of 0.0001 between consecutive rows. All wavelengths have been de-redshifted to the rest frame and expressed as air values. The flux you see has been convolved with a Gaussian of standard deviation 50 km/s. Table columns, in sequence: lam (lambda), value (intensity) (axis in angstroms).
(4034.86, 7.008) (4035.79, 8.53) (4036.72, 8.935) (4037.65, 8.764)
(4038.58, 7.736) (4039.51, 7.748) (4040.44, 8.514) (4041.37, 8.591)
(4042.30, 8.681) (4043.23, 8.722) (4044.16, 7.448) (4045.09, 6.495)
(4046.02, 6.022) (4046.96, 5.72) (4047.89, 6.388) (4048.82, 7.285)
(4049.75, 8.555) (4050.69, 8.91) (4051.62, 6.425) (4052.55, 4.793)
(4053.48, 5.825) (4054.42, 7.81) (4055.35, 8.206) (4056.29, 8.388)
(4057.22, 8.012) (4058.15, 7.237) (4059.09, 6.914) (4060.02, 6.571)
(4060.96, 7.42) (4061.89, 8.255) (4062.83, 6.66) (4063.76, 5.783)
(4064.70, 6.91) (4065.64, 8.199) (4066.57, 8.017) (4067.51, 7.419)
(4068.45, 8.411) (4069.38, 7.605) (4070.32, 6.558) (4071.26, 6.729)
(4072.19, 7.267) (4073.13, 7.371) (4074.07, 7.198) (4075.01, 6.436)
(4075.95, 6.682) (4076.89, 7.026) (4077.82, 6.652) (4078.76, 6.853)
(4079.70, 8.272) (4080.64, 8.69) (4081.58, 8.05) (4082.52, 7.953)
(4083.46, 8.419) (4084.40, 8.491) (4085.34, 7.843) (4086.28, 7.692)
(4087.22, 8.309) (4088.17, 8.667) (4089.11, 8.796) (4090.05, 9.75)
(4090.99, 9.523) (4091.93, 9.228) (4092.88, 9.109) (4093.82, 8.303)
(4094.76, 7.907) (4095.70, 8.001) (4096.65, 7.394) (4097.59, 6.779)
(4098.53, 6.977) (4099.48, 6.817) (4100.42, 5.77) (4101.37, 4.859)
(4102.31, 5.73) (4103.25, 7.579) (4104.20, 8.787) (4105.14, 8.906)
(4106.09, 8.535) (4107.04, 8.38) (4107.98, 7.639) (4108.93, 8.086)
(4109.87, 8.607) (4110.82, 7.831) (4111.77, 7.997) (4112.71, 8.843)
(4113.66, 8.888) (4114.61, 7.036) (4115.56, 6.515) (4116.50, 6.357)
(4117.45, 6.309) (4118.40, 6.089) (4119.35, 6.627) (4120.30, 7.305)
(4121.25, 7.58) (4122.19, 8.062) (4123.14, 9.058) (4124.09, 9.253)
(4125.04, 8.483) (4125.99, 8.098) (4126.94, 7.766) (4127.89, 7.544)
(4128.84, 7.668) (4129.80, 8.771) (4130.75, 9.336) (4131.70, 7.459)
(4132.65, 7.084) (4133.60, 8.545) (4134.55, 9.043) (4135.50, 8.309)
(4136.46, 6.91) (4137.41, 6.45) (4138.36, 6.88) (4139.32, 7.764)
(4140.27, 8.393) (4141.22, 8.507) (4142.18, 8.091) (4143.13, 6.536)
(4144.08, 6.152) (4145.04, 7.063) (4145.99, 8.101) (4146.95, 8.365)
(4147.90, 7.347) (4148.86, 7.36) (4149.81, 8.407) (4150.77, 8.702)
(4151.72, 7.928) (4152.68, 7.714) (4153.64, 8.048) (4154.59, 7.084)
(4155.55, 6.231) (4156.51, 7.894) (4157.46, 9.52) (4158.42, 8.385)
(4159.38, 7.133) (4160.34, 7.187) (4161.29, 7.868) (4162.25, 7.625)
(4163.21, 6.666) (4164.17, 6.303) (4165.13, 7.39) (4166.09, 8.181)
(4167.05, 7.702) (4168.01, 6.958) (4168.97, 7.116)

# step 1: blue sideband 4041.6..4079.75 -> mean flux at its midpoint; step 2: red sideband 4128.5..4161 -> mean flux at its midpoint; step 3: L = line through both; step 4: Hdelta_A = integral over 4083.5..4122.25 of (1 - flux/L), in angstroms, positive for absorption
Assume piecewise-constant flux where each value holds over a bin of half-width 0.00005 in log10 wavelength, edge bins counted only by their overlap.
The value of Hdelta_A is -1.35 angstroms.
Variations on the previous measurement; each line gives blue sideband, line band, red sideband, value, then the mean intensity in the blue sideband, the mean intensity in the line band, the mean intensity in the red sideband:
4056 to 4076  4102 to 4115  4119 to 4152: -0.8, 7.28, 8.09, 7.86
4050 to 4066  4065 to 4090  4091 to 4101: -0.9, 7.2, 7.71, 7.68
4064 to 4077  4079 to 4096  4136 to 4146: -2.8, 7.25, 8.48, 7.32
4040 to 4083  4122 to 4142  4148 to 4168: -1.3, 7.35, 8.06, 7.64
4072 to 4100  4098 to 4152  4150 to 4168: 0.5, 7.88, 7.67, 7.63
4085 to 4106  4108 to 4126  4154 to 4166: 0.0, 7.86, 7.73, 7.47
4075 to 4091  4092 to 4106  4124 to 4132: 1.1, 8.01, 7.44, 8.23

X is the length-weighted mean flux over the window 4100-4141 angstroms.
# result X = 7.71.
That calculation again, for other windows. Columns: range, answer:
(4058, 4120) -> 7.58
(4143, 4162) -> 7.67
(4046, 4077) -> 7.16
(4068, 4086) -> 7.51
